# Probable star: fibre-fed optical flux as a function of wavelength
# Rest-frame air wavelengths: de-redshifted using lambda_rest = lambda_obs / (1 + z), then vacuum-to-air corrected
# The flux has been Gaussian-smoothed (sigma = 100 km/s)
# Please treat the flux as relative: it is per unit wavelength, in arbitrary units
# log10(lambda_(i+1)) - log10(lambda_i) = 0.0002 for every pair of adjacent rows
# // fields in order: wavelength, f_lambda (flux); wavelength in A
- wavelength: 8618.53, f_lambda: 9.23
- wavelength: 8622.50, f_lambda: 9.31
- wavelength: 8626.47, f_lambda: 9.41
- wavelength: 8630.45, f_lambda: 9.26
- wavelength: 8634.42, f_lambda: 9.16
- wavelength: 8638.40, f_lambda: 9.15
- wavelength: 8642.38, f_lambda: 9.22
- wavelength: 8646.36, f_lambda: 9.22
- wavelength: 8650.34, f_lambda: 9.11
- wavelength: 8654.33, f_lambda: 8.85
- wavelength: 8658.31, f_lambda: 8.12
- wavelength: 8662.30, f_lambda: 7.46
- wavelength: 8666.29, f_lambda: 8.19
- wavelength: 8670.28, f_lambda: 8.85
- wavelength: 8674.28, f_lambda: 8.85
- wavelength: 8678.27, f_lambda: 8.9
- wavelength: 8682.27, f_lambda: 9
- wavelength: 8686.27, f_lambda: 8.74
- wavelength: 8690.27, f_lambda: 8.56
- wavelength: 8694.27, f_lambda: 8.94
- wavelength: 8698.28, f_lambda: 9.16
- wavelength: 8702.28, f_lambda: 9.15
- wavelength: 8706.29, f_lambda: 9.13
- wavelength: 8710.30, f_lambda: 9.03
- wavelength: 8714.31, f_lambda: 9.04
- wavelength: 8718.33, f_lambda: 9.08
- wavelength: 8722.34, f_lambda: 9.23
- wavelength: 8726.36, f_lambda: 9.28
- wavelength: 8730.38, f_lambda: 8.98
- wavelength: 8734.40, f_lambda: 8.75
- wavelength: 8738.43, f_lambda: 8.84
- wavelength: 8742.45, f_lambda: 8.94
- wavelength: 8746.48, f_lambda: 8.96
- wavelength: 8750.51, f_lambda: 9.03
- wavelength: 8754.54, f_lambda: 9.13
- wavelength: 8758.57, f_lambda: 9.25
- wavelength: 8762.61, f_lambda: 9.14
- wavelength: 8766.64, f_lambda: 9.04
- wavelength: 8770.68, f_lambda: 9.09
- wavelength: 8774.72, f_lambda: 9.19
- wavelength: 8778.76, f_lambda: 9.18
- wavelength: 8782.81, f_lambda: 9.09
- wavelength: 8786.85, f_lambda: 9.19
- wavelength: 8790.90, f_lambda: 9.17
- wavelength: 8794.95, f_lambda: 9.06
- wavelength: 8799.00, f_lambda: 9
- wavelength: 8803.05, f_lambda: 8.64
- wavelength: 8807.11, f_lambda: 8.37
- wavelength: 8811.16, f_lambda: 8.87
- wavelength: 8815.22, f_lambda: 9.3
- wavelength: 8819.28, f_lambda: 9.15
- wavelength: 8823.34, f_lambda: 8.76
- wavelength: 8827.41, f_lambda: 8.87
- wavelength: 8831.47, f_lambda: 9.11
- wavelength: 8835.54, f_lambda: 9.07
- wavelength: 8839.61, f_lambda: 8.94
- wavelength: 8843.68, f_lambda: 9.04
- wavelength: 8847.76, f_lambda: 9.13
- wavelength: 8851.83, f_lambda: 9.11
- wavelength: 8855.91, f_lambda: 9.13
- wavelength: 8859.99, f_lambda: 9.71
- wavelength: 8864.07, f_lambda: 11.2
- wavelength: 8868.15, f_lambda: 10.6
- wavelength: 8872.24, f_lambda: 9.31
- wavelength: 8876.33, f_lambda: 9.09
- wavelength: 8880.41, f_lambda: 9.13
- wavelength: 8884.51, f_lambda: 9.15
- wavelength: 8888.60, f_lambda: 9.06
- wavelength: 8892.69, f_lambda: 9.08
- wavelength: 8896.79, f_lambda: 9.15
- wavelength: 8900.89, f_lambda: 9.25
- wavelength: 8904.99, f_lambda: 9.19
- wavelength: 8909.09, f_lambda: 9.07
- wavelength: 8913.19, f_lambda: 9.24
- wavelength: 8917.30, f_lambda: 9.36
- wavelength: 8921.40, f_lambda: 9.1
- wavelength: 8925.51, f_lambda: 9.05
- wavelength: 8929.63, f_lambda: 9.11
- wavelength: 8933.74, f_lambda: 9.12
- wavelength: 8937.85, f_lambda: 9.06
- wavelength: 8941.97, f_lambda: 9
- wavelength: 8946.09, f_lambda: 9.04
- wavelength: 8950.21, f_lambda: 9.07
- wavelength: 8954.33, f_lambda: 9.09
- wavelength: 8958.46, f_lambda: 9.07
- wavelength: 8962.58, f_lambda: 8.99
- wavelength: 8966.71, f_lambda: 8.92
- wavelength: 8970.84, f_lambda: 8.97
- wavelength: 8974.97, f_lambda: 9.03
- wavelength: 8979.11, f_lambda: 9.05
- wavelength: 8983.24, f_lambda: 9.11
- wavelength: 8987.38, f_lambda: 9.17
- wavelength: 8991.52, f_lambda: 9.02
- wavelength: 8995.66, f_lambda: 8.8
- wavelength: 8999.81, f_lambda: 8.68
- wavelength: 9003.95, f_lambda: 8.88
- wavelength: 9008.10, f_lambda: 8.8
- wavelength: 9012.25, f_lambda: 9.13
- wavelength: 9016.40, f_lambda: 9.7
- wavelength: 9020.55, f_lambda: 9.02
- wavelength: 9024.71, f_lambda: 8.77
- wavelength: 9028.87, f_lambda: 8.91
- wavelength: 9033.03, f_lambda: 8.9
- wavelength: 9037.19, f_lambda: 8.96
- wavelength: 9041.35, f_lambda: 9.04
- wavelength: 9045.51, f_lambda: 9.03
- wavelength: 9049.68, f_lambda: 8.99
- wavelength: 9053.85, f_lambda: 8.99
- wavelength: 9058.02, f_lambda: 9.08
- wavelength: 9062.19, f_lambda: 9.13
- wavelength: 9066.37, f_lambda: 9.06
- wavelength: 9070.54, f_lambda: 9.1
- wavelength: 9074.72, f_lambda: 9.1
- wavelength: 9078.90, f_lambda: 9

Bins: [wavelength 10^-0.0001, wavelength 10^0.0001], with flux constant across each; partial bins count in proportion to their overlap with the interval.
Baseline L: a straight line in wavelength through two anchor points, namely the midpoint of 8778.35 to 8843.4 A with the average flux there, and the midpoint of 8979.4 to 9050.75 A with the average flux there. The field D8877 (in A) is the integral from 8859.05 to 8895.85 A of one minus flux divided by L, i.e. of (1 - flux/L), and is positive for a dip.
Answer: -2.41 A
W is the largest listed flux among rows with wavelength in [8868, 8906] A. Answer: 10.6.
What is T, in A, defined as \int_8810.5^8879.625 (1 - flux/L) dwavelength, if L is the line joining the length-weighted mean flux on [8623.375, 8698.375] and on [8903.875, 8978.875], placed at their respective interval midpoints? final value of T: -2.47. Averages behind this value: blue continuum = 8.85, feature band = 9.32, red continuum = 9.08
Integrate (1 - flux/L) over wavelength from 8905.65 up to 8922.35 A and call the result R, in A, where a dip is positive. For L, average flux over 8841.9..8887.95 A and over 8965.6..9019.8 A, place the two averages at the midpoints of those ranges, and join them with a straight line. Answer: 0.2 A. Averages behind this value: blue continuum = 9.5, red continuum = 9.02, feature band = 9.2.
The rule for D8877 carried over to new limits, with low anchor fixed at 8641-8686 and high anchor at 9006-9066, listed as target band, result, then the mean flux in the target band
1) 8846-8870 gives -2.5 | 9.82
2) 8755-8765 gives -0.4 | 9.18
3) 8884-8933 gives -1.3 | 9.15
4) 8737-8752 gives -0.3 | 8.94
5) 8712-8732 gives -0.8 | 9.12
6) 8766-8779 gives -0.5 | 9.13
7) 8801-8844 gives -0.4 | 8.92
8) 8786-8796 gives -0.4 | 9.14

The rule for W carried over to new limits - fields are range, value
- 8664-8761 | 9.28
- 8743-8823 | 9.3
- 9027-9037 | 8.91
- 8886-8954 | 9.36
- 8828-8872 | 11.2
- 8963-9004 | 9.17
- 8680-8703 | 9.16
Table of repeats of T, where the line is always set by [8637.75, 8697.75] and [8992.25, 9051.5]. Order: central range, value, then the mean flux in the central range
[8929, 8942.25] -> -0.2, 9.08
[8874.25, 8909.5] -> -1.0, 9.13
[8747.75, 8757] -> -0.3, 9.08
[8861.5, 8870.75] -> -1.9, 10.7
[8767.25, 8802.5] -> -1.1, 9.1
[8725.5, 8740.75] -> -0.3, 8.94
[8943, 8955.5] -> -0.2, 9.06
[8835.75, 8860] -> -0.7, 9.12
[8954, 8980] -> -0.2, 9.01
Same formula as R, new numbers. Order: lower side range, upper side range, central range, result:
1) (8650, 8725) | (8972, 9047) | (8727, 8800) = -1.7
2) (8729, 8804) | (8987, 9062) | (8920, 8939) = -0.2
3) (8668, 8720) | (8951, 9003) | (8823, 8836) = 0.0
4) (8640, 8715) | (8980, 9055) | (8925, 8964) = -0.5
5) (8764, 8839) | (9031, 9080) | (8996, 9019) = 0.0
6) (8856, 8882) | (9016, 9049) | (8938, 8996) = 1.8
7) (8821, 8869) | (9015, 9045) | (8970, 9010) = 0.7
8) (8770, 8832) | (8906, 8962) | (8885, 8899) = -0.1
